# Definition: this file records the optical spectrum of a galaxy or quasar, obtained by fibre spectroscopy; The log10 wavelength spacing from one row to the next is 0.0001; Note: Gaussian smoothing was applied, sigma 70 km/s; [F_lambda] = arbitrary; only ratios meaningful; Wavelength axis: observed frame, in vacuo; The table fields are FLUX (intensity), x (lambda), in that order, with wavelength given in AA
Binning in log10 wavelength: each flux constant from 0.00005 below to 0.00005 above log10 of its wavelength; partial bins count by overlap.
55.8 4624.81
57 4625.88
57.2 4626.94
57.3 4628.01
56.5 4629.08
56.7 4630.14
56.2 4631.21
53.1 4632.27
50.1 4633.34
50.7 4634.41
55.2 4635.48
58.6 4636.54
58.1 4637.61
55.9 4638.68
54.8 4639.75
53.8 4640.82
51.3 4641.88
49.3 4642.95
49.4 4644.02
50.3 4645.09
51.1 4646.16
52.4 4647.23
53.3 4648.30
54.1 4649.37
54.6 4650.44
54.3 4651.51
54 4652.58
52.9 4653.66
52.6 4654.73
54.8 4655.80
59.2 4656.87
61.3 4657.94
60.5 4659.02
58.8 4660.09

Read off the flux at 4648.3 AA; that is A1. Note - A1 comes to 53.3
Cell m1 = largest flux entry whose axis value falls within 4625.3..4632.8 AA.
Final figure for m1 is 57.3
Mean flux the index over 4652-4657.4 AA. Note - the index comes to 54.7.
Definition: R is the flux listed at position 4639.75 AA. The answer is 54.8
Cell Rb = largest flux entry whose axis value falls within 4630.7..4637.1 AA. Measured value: 58.6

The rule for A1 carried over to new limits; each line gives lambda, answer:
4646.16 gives 51.1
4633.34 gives 50.1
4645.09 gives 50.3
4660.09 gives 58.8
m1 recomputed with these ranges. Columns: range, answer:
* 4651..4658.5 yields 61.3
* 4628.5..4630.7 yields 56.7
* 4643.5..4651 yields 54.6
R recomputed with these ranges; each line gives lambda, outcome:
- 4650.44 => 54.6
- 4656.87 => 59.2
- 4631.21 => 56.2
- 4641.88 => 51.3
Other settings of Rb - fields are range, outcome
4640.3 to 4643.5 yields 53.8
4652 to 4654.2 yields 54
